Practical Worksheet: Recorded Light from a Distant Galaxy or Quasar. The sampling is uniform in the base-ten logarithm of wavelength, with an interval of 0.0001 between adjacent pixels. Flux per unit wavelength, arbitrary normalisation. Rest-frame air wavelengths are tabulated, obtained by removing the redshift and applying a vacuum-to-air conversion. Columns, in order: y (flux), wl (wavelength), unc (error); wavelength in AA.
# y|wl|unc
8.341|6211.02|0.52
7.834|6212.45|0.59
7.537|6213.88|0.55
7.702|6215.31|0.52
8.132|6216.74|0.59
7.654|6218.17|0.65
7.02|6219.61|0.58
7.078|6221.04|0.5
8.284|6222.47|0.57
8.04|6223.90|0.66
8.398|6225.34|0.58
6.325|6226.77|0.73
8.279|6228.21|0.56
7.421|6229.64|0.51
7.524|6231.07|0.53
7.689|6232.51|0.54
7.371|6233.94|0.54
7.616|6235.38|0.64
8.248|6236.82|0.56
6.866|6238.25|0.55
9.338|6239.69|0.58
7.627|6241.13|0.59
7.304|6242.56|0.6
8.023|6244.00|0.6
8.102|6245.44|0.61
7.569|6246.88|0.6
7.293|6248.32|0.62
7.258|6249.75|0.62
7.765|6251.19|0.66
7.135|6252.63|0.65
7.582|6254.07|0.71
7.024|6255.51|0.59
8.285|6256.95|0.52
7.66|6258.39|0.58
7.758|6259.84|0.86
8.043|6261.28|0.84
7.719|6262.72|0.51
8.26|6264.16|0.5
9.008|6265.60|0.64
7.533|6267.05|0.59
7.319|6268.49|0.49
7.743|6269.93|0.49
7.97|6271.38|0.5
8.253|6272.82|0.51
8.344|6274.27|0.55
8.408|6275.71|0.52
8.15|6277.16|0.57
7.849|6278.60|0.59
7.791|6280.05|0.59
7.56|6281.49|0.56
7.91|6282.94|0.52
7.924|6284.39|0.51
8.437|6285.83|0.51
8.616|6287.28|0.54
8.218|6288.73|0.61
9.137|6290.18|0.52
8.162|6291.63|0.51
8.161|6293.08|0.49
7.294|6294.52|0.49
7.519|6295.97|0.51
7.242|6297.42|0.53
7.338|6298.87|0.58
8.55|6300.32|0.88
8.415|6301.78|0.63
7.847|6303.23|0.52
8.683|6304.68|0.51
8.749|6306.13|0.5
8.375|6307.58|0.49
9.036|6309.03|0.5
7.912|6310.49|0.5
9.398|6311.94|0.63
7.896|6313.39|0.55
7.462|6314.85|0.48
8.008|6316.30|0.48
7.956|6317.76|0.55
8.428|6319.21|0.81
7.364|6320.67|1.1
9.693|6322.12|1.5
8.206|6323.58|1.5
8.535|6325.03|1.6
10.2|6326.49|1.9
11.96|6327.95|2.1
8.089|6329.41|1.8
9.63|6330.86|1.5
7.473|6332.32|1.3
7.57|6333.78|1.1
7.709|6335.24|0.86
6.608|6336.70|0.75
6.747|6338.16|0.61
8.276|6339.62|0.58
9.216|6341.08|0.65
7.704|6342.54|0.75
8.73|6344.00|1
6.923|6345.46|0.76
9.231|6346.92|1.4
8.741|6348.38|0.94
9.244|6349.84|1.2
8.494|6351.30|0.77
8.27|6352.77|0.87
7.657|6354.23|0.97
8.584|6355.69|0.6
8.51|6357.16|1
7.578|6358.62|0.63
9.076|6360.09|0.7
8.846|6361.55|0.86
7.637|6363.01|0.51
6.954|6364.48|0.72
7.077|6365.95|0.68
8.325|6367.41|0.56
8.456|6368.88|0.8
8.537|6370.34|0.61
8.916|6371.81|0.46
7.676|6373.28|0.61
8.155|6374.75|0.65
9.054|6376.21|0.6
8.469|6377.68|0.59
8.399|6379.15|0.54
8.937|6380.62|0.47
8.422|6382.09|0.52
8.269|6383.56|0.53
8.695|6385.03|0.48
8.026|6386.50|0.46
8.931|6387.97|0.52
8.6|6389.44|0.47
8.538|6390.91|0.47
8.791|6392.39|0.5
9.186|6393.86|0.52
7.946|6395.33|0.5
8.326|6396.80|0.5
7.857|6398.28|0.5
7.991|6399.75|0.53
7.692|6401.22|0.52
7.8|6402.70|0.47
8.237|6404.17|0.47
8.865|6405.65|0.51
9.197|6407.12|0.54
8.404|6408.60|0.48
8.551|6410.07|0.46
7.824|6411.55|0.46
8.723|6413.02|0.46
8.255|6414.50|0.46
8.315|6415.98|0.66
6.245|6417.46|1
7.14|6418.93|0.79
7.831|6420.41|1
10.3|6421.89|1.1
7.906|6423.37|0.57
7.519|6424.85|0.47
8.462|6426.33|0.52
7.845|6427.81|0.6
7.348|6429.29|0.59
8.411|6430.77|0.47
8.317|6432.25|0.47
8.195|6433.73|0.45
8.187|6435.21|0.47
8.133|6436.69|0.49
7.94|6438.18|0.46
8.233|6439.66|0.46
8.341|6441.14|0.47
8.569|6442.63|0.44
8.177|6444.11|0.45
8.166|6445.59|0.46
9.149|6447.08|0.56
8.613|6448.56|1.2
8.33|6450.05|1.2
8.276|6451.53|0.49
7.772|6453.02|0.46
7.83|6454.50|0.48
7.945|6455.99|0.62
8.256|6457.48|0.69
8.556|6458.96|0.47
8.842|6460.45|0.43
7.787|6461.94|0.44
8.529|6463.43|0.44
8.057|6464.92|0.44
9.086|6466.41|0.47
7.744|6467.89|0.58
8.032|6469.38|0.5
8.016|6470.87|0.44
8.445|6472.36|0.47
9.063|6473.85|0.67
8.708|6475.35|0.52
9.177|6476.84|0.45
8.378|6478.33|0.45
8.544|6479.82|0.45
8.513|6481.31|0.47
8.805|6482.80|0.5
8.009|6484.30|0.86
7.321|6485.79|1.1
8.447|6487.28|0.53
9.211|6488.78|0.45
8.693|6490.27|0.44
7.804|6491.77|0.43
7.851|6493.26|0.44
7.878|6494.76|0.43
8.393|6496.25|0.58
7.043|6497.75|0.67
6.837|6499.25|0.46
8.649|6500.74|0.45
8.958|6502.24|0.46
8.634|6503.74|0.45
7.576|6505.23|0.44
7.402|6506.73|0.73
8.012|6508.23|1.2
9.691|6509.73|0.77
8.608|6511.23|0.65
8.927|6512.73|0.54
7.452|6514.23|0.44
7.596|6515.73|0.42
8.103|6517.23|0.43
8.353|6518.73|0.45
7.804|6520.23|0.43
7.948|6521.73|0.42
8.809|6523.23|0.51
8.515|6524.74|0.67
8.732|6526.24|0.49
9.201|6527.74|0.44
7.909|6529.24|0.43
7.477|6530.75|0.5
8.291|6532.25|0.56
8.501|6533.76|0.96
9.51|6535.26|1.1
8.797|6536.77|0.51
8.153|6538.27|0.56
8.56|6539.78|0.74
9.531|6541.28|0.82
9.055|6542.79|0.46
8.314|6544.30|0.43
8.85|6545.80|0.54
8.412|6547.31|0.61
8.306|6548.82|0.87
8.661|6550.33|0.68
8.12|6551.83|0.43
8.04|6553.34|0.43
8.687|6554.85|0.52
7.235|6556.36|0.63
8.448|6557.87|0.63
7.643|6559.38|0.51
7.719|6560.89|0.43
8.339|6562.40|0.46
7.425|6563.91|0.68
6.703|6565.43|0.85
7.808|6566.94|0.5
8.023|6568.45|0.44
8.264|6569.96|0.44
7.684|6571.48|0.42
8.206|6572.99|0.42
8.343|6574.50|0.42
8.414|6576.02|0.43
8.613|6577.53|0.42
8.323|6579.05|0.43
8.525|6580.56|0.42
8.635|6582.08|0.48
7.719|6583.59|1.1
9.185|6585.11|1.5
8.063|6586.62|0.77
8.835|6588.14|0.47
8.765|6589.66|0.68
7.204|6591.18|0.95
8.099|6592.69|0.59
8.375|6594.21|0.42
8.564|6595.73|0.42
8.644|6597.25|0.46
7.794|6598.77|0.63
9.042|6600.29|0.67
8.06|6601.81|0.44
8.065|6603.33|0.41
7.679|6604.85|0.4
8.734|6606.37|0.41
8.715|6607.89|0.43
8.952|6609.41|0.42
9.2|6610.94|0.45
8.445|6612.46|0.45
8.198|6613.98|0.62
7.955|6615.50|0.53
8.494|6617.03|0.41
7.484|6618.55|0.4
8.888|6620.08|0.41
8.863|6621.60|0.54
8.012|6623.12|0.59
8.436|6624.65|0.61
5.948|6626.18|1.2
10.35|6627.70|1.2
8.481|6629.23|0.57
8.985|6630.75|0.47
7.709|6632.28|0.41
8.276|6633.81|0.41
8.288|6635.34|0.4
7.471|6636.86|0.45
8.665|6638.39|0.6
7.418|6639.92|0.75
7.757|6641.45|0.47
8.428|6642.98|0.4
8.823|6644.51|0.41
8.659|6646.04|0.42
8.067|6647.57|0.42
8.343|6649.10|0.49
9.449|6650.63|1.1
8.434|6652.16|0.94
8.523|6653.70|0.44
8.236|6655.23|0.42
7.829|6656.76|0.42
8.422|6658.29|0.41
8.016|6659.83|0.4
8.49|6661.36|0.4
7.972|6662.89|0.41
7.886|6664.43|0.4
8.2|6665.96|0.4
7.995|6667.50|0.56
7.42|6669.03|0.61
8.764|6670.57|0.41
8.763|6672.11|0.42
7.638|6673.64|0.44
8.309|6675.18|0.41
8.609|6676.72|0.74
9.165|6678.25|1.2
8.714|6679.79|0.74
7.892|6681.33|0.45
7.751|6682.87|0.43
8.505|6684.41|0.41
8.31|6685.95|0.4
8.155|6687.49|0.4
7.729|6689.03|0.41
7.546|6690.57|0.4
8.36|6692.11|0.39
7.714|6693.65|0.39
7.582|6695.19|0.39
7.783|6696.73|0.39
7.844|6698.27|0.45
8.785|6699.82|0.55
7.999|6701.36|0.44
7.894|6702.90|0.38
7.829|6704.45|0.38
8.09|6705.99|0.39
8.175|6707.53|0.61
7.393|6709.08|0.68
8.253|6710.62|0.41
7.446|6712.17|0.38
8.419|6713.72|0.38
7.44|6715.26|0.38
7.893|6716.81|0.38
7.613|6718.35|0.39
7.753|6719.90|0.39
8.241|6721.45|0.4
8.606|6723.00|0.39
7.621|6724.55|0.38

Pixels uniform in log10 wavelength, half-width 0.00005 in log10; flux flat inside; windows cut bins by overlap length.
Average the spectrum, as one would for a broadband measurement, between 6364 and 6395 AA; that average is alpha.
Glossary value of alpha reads 8.41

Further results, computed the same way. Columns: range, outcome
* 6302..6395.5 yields 8.39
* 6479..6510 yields 8.18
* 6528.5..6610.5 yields 8.3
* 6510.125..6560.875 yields 8.38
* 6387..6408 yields 8.42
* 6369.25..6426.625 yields 8.33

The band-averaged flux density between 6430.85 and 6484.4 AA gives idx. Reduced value 8.36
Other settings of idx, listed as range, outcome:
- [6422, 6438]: 8.12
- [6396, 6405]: 7.99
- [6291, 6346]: 8.24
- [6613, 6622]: 8.3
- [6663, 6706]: 8.11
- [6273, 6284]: 8.01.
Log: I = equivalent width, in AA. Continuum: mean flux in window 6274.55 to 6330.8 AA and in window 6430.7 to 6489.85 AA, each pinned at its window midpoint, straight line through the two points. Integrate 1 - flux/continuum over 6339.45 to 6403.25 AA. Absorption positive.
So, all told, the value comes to 0.10 AA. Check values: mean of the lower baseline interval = 8.35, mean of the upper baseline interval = 8.35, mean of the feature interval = 8.34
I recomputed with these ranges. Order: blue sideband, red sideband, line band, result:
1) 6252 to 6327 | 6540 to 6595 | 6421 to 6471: -0.47 AA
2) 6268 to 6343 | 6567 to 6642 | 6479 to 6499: 0.26 AA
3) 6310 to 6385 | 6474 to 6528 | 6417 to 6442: 0.82 AA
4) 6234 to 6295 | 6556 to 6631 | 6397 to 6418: -0.27 AA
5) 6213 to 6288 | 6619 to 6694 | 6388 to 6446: -1.70 AA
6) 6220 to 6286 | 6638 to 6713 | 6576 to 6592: -0.60 AA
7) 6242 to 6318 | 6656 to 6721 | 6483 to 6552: -2.62 AA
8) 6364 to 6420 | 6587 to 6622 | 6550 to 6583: 1.13 AA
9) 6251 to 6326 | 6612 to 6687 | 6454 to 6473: -0.16 AA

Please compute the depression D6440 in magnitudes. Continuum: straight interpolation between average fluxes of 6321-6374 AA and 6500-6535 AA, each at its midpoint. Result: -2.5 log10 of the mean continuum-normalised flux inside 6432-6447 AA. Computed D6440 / 0.01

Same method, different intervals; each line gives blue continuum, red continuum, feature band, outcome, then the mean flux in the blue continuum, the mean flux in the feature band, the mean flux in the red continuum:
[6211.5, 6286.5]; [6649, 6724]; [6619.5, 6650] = -0.03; 7.79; 8.3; 8.12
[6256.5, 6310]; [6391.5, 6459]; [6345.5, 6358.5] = -0.04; 8.09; 8.46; 8.21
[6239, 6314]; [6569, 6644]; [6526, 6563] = -0.02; 8.01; 8.42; 8.31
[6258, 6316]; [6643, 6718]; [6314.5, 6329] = -0.09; 8.09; 8.8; 8.16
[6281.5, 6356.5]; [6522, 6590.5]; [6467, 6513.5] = 0.00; 8.3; 8.3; 8.34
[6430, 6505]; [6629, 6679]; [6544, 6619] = 0.01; 8.29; 8.24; 8.29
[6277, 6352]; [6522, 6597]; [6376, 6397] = -0.04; 8.28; 8.57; 8.32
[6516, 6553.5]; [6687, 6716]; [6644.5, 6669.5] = -0.03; 8.48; 8.28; 7.92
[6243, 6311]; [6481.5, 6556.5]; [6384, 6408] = -0.04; 7.97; 8.41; 8.32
